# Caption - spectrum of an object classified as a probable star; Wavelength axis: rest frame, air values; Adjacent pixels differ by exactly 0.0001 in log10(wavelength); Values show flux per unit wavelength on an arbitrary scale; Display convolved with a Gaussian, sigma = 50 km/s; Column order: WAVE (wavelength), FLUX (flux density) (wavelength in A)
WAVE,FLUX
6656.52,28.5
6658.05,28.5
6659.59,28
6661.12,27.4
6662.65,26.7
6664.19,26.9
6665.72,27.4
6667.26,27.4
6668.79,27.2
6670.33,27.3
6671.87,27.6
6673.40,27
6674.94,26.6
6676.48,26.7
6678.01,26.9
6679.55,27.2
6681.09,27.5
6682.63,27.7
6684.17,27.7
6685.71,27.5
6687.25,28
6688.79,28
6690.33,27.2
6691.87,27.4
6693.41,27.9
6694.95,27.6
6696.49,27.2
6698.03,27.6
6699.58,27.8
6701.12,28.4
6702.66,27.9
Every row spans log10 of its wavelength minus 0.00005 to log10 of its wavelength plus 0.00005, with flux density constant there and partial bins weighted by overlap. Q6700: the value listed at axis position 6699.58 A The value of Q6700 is 27.8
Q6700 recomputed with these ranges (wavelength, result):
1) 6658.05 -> 28.5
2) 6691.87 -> 27.4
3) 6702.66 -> 27.9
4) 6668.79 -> 27.2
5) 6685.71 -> 27.5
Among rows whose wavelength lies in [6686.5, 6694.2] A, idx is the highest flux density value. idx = 28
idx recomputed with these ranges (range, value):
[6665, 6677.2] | 27.6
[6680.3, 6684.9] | 27.7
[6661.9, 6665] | 26.9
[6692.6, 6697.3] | 27.9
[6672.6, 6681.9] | 27.5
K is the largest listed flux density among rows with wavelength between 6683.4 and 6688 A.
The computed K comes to 28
